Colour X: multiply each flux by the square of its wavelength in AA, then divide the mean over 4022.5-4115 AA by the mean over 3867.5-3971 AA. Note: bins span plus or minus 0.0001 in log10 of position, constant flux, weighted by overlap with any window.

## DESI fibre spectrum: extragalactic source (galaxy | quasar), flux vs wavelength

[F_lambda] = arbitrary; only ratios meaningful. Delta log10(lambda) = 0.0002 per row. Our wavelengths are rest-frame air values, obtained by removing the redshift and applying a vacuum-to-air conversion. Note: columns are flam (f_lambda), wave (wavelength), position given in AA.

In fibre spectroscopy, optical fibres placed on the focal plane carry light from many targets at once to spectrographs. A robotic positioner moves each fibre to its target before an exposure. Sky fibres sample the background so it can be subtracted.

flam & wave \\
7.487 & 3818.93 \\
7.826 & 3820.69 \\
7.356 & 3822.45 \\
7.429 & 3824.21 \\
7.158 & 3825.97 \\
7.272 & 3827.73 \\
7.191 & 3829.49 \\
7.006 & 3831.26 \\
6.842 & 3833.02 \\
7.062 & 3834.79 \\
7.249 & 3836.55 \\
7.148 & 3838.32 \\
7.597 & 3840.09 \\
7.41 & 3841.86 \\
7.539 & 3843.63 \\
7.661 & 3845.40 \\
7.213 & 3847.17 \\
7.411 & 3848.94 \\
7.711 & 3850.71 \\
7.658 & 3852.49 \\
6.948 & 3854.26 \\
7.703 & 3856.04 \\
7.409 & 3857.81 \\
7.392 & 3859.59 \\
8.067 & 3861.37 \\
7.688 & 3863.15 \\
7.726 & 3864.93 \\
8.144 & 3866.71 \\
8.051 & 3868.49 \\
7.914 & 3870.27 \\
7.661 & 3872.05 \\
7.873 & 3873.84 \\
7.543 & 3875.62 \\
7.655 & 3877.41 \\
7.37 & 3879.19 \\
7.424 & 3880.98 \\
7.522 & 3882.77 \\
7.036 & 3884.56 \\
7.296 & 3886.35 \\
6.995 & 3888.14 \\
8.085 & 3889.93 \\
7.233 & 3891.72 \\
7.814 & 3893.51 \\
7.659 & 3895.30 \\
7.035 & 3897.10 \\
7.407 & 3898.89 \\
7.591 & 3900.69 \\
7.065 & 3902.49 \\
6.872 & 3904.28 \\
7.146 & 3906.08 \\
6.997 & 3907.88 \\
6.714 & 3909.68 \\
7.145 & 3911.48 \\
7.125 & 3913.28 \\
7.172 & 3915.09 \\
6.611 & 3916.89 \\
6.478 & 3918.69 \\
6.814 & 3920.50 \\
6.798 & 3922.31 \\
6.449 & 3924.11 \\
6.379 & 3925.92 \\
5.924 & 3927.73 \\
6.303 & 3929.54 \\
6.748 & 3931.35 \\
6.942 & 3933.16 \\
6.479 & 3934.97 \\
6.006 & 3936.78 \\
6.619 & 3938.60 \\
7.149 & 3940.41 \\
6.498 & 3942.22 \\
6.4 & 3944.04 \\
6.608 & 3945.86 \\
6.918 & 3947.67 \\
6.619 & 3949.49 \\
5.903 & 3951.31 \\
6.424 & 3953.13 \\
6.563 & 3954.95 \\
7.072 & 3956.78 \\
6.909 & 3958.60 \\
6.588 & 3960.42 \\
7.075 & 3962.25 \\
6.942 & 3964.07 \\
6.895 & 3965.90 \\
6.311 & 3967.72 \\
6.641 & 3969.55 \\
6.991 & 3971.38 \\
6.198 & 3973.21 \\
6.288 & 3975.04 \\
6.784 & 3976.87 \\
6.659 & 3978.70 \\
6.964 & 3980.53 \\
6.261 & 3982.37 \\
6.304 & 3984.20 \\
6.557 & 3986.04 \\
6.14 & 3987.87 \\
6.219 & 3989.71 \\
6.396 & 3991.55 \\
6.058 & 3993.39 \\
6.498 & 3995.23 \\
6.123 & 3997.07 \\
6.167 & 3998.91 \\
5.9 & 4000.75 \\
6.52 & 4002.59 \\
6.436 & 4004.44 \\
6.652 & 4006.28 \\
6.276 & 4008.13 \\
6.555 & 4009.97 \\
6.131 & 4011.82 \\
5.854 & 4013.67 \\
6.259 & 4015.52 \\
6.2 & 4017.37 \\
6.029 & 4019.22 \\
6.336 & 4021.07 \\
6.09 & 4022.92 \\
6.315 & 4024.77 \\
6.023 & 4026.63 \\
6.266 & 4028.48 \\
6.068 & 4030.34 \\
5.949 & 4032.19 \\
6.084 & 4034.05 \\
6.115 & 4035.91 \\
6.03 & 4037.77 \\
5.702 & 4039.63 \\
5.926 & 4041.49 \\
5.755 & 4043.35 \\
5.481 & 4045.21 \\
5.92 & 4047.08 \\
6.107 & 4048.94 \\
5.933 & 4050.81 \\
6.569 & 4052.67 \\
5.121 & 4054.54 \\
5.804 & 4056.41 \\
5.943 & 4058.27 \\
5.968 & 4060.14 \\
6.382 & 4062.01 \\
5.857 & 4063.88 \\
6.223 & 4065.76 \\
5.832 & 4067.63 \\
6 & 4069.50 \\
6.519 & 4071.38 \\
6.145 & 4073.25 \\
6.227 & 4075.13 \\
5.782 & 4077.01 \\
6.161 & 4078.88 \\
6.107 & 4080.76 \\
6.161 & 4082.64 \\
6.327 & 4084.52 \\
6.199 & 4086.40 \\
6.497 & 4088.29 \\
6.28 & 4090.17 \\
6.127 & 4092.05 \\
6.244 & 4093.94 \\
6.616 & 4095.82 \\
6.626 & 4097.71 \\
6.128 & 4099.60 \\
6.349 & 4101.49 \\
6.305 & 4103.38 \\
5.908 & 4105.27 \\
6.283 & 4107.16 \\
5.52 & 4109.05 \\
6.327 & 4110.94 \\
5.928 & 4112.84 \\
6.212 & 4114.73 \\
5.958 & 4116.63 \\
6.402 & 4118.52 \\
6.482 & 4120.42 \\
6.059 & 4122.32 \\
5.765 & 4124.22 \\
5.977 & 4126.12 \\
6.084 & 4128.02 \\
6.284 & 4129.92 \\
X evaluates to 0.94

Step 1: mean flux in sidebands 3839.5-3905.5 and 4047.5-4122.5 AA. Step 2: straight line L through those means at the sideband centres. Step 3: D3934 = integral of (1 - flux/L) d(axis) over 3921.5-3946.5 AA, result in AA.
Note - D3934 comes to 2.1 AA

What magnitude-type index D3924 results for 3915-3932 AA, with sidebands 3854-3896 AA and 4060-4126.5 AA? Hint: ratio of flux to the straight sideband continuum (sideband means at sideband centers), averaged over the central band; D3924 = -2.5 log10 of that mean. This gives 0.12 mag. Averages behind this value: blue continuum 7.6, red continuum 6.17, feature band 6.54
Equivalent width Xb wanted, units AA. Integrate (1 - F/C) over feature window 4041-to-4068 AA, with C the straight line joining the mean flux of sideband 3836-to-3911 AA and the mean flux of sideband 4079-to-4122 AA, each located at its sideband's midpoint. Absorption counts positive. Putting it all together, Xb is 2.3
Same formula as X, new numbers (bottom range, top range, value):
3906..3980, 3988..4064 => 0.95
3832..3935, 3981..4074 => 0.91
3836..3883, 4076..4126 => 0.92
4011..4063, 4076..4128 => 1.06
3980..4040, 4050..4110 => 1.02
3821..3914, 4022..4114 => 0.91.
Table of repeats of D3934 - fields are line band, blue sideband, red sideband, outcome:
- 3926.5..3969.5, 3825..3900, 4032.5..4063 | 0.97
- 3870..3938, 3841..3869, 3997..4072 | 1.13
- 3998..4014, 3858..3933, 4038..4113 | 0.58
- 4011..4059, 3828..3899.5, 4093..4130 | 4.20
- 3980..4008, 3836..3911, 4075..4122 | 1.87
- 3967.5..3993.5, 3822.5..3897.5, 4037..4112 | 0.88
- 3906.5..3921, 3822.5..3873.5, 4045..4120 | 0.42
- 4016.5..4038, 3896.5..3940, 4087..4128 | 1.04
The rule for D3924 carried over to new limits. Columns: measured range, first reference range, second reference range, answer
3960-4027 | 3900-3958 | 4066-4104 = 0.02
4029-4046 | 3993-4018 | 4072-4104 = 0.06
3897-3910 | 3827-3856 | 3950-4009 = -0.03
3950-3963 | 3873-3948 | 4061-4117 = 0.02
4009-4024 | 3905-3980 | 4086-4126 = 0.05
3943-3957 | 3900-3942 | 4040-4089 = 0.01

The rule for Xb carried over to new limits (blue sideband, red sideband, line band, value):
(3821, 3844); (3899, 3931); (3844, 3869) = -1.7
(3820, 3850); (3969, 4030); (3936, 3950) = 0.1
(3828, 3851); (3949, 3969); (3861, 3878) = -1.6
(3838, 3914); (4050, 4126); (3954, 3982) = 0.7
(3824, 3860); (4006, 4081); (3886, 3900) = -0.9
